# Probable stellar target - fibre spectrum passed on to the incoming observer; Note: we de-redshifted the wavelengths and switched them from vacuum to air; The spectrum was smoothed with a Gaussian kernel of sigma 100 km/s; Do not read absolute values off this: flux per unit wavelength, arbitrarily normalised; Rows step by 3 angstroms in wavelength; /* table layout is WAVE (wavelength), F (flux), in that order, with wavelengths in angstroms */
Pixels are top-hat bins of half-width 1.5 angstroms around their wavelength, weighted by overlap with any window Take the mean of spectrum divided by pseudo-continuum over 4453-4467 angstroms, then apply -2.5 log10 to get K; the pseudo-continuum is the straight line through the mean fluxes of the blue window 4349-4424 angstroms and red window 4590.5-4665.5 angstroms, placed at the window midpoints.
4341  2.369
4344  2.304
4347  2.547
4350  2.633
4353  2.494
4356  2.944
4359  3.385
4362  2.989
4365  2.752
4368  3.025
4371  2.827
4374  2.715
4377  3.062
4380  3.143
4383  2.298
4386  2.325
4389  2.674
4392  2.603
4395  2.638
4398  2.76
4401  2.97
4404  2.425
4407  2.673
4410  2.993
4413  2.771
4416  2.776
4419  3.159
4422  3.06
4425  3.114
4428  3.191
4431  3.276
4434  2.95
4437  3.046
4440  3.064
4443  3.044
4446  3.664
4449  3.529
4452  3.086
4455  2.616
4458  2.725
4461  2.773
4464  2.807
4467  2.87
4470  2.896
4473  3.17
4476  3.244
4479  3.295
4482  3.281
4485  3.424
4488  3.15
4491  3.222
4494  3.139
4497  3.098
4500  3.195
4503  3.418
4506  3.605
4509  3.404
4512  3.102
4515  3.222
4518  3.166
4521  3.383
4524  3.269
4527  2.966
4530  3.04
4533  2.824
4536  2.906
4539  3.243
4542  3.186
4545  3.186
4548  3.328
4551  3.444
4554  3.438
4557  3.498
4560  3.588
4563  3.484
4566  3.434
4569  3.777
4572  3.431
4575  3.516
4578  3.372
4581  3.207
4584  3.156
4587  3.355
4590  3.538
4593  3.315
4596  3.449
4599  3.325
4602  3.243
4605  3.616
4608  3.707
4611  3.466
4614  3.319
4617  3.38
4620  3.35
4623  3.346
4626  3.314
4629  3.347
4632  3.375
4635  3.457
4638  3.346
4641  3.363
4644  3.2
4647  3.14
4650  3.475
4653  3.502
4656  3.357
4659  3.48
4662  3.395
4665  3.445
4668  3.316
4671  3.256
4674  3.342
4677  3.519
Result 0.09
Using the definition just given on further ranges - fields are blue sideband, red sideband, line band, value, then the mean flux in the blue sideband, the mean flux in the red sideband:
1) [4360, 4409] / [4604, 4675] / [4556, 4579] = -0.10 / 2.75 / 3.39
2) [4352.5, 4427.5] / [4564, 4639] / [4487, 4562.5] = -0.02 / 2.83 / 3.41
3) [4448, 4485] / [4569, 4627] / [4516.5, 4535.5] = 0.04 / 3.03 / 3.4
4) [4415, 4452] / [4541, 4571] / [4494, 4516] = 0.01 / 3.16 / 3.44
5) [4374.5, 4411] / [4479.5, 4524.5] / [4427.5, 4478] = -0.01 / 2.71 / 3.27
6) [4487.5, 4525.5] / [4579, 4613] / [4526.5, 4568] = 0.02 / 3.26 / 3.4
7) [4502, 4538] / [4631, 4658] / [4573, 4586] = -0.02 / 3.19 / 3.36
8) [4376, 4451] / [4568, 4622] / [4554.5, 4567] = -0.06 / 2.93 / 3.41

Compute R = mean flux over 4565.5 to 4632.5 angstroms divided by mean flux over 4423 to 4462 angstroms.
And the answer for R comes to 1.1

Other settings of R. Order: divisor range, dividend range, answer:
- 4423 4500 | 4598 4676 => 1.09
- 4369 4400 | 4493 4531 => 1.19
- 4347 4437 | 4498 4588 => 1.16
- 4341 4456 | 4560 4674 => 1.18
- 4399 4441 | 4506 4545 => 1.07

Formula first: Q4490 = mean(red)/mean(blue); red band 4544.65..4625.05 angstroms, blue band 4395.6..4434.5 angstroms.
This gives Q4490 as 1.2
